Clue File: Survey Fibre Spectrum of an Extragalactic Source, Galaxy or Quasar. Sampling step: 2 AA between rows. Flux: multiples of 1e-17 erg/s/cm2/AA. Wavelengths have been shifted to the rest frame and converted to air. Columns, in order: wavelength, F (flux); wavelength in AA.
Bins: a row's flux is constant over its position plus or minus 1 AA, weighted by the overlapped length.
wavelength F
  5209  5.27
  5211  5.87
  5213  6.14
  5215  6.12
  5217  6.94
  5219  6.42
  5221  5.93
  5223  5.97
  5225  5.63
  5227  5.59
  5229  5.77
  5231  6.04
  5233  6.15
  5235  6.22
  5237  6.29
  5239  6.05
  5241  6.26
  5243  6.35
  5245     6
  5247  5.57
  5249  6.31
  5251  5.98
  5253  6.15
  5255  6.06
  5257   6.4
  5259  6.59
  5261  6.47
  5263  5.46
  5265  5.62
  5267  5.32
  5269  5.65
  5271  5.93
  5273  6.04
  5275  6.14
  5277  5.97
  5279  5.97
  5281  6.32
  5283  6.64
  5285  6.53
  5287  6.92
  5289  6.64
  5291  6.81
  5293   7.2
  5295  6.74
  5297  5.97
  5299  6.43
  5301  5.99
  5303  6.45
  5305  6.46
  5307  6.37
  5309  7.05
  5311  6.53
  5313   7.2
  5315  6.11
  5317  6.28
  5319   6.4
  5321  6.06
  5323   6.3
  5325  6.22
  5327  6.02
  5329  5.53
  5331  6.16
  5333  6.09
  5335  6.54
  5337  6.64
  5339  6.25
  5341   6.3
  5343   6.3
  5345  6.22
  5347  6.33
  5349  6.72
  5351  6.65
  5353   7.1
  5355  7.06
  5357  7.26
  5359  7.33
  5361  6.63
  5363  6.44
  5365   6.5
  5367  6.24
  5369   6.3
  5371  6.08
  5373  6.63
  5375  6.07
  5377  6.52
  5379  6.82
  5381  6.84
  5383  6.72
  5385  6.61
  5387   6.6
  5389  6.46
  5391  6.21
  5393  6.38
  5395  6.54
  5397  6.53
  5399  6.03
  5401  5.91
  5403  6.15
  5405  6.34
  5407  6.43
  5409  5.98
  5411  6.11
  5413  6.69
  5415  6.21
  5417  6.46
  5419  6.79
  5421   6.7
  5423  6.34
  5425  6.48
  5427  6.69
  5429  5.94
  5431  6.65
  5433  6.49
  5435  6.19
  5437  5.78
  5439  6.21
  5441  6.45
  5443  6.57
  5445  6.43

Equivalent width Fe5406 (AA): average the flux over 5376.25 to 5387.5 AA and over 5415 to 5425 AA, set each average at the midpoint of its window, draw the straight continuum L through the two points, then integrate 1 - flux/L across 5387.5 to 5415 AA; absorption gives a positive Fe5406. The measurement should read 1.3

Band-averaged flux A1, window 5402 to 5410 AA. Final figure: 6.23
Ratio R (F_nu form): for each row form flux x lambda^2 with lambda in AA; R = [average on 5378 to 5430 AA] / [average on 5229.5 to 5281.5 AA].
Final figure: 1.12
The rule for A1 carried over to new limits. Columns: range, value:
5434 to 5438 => 5.99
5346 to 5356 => 6.77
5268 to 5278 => 5.95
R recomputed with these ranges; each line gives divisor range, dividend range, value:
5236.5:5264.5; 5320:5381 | 1.09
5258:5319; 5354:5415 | 1.06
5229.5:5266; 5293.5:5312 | 1.08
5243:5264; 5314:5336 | 1.03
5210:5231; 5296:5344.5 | 1.09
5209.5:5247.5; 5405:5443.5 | 1.13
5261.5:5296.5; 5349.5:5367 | 1.13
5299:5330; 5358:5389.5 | 1.06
